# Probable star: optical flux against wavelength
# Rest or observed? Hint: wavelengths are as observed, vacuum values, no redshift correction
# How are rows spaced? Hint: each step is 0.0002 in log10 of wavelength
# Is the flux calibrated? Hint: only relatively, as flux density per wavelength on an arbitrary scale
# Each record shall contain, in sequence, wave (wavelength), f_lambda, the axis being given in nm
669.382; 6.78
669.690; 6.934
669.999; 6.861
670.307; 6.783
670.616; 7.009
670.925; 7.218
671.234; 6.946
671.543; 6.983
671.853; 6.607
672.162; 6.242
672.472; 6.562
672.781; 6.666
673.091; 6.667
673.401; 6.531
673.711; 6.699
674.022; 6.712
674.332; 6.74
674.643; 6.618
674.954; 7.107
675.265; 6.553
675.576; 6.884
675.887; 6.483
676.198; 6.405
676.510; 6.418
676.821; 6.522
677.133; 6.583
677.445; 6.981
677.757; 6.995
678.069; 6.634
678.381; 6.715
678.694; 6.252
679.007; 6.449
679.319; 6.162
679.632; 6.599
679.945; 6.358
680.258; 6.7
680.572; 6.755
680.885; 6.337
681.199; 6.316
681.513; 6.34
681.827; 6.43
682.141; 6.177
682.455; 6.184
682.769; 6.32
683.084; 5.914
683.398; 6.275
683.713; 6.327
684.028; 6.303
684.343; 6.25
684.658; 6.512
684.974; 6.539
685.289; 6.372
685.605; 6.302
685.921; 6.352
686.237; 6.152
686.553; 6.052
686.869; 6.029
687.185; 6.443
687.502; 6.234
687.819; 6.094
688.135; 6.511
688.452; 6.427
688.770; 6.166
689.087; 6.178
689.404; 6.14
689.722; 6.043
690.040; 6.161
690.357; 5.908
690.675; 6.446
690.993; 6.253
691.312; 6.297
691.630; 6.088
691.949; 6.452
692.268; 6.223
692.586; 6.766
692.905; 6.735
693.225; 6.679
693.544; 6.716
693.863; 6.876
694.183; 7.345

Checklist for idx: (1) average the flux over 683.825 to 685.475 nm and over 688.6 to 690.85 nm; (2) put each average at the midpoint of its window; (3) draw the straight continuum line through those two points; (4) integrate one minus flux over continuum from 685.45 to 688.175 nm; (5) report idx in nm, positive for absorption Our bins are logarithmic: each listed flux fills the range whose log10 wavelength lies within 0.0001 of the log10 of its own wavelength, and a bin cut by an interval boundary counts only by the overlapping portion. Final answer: 0.03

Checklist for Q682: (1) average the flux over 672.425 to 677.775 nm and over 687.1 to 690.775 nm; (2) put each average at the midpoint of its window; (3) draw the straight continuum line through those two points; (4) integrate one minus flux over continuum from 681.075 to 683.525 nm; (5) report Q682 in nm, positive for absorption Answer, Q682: 0.07 nm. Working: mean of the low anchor 6.67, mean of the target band 6.24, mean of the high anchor 6.22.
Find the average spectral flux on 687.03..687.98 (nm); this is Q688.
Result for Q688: 6.26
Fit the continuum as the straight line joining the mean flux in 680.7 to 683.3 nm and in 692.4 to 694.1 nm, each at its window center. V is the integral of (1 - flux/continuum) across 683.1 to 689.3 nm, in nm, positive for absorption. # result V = 0.16 nm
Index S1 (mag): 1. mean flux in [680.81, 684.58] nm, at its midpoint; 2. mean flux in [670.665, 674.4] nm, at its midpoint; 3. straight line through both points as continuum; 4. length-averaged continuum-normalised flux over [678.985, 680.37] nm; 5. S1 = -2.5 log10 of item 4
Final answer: -0.008 mag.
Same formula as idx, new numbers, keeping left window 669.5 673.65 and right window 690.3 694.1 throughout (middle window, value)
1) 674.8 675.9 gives -0.01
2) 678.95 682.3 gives 0.11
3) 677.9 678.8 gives 0.02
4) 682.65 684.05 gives 0.08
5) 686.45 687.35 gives 0.05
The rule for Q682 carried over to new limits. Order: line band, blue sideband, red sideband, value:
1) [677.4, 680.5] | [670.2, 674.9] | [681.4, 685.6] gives -0.04 nm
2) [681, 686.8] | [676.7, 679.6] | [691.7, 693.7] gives 0.27 nm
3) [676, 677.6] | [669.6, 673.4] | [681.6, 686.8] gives 0.00 nm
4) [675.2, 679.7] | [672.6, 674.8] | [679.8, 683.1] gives -0.04 nm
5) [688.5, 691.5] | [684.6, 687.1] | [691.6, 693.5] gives 0.12 nm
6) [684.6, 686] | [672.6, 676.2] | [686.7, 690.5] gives -0.02 nm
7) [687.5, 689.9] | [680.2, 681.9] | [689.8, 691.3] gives 0.01 nm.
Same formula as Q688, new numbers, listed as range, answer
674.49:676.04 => 6.73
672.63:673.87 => 6.64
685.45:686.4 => 6.27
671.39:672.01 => 6.79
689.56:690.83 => 6.14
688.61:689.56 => 6.16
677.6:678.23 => 6.82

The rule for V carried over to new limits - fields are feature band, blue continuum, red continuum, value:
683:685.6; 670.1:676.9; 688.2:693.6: 0.06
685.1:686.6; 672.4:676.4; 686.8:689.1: 0.02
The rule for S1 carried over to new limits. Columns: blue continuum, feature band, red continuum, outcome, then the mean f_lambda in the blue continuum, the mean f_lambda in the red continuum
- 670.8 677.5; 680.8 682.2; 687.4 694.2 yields 0.037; 6.68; 6.38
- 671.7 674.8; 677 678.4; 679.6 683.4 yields -0.053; 6.61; 6.36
